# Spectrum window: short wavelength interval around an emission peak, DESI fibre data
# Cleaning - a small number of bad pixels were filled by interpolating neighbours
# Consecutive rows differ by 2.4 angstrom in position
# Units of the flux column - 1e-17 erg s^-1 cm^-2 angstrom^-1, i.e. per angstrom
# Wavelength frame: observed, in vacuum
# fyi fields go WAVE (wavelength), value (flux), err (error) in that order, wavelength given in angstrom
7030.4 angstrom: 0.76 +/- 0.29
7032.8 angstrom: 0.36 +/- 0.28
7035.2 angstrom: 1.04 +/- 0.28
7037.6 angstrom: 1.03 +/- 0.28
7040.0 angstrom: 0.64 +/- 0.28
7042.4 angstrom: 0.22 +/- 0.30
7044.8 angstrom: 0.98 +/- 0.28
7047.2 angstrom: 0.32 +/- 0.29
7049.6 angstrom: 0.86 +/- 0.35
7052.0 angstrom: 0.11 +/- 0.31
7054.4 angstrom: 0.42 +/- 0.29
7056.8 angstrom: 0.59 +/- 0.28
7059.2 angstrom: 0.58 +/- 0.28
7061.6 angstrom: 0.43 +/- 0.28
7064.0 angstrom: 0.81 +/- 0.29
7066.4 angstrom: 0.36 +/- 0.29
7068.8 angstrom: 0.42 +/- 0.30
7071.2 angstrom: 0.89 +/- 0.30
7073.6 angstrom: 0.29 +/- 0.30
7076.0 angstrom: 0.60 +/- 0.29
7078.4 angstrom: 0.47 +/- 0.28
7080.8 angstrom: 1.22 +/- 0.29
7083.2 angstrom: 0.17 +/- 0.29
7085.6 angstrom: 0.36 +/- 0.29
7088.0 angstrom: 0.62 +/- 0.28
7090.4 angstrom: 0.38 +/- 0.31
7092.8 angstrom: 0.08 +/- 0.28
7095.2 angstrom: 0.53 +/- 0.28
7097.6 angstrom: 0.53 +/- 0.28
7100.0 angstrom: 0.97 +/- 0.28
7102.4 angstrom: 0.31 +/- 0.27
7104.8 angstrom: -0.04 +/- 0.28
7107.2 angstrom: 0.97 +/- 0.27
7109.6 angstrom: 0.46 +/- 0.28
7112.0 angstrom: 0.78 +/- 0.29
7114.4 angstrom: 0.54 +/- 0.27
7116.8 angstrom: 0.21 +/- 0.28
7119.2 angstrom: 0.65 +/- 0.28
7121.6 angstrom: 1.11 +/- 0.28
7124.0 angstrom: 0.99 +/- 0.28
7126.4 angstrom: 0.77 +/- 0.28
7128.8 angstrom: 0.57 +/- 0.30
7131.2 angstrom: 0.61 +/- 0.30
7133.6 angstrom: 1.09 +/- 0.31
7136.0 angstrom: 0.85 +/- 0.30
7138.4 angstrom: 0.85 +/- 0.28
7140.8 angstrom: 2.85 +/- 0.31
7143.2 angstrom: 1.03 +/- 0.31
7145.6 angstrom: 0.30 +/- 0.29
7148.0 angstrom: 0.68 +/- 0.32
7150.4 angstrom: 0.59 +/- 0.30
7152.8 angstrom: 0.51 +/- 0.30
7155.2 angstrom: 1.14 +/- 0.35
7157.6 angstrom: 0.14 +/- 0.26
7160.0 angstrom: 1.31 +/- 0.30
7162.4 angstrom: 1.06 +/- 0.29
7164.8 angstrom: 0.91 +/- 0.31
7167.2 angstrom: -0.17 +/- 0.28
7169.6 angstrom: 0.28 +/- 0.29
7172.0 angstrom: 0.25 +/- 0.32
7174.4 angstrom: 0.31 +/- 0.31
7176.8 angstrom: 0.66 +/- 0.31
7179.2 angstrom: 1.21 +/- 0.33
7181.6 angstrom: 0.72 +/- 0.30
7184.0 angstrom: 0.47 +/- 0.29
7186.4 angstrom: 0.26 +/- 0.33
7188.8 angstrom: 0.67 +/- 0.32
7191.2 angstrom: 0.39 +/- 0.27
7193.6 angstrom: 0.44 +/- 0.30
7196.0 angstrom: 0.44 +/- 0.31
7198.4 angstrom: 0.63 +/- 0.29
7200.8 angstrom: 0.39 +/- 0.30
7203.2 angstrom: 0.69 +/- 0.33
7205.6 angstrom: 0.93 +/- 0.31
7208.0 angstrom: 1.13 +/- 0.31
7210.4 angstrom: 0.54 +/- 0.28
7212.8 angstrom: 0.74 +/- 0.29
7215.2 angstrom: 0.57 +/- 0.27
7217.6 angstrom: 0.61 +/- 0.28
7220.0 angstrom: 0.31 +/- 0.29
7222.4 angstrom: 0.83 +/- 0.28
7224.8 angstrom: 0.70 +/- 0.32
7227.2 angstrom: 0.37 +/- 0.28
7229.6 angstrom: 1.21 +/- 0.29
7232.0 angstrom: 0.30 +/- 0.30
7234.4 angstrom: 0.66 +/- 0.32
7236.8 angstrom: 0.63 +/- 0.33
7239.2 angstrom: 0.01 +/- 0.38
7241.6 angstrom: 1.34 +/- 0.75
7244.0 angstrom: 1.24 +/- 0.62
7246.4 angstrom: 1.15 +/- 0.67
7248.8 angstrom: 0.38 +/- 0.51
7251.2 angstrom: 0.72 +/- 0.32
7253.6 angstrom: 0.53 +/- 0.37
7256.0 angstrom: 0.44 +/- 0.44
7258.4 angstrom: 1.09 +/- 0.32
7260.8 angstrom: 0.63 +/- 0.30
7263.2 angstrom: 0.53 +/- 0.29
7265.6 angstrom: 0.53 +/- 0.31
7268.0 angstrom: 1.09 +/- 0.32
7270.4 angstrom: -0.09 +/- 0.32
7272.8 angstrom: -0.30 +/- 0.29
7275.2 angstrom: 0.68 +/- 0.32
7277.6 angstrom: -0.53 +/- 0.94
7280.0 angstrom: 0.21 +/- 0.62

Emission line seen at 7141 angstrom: H-alpha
